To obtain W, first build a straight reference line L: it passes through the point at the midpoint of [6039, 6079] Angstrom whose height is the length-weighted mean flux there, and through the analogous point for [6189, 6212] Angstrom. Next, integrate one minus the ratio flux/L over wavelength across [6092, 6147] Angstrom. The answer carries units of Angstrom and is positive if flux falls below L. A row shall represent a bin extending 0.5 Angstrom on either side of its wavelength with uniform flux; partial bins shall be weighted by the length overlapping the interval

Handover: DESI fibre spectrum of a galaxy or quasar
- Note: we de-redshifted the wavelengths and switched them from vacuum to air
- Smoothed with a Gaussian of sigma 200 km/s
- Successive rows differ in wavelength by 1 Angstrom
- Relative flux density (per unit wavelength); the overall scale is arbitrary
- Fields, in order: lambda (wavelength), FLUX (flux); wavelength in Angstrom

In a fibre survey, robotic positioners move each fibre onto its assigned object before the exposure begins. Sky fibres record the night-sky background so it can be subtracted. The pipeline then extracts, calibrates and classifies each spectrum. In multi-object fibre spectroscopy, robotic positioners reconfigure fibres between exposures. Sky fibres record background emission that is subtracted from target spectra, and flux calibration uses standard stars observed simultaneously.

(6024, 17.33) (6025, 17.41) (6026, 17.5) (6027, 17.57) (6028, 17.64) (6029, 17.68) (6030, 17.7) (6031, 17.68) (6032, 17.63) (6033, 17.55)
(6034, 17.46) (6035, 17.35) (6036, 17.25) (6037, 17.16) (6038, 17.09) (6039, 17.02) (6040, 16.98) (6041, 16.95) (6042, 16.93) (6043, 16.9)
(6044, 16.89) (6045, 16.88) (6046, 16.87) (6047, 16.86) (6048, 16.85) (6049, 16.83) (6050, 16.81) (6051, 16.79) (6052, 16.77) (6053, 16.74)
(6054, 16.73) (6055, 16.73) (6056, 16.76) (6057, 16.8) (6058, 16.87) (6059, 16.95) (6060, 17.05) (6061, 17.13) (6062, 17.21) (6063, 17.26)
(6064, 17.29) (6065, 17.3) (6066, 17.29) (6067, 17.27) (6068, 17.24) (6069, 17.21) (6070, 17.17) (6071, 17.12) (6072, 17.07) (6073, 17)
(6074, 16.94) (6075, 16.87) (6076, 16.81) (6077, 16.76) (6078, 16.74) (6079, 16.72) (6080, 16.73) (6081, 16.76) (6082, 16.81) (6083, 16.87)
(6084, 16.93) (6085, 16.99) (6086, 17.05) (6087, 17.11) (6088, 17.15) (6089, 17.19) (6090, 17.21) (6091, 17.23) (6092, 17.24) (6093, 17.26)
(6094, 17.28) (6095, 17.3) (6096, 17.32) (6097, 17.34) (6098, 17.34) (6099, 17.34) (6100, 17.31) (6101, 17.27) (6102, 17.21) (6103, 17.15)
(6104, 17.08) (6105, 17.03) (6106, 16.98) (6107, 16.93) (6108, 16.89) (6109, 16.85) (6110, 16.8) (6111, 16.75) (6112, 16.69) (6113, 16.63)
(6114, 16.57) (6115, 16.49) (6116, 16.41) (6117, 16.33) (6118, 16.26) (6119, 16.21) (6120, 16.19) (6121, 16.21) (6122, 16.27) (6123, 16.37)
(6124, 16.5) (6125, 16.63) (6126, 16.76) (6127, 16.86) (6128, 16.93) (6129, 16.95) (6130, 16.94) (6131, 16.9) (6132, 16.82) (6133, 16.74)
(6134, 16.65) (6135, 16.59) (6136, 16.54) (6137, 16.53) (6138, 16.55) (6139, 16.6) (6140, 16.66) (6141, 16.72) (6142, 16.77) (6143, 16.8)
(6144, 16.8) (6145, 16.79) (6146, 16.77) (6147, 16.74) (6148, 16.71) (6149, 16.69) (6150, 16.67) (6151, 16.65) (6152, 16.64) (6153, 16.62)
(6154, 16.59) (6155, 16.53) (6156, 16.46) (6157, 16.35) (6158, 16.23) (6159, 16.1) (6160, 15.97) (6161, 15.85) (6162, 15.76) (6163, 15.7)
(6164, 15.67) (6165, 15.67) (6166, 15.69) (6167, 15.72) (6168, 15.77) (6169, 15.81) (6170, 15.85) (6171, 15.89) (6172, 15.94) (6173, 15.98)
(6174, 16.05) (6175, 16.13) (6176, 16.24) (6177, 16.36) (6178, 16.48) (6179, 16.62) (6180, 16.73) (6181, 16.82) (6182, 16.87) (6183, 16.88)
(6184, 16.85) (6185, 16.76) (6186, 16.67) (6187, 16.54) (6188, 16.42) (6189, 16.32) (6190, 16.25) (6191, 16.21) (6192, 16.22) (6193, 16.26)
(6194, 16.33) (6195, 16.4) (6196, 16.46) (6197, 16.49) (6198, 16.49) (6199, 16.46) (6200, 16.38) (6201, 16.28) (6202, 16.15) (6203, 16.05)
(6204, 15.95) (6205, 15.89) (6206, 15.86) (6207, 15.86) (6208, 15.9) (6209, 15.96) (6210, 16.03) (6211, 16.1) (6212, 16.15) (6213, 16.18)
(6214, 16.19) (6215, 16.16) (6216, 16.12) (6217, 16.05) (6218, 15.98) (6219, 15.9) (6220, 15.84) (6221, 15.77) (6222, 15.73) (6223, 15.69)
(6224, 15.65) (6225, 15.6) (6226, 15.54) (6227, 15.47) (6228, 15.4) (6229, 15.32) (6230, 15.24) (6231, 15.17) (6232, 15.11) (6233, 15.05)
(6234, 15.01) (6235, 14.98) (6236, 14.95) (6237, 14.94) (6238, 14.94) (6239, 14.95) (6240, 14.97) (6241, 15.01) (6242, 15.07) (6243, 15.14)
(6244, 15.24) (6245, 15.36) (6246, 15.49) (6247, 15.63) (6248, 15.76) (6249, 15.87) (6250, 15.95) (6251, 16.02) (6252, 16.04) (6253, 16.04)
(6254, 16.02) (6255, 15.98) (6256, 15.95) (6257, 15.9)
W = -0.55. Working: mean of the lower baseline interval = 17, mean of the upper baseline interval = 16.2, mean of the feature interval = 16.8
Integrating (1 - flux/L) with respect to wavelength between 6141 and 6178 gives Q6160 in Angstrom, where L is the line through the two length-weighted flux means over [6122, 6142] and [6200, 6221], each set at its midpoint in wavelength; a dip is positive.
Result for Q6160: 0.45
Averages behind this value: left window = 16.7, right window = 16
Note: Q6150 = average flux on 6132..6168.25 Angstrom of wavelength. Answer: 16.4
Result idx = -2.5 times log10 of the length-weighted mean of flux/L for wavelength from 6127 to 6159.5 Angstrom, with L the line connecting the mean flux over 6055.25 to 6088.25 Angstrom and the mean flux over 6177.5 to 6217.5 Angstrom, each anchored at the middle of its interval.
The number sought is -0.003 mag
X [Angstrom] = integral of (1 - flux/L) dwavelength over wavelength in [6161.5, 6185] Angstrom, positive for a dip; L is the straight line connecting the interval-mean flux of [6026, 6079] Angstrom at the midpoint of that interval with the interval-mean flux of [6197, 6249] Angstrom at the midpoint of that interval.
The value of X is -0.1 Angstrom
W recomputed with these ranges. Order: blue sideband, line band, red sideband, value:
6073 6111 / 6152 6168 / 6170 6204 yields 0.5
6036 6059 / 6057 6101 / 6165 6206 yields -0.9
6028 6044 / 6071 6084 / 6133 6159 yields 0.1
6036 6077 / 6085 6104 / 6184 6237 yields -0.6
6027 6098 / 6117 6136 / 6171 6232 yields 0.1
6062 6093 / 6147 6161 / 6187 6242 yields -0.1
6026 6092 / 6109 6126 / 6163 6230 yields 0.2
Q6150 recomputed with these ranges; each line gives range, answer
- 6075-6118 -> 17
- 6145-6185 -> 16.3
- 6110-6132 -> 16.6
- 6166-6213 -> 16.3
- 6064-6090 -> 17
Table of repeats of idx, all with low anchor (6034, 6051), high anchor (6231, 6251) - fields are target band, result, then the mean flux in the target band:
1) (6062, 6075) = -0.03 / 17.2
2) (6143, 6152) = -0.04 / 16.7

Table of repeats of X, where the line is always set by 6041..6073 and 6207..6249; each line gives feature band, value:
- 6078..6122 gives -0.75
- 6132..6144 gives -0.27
